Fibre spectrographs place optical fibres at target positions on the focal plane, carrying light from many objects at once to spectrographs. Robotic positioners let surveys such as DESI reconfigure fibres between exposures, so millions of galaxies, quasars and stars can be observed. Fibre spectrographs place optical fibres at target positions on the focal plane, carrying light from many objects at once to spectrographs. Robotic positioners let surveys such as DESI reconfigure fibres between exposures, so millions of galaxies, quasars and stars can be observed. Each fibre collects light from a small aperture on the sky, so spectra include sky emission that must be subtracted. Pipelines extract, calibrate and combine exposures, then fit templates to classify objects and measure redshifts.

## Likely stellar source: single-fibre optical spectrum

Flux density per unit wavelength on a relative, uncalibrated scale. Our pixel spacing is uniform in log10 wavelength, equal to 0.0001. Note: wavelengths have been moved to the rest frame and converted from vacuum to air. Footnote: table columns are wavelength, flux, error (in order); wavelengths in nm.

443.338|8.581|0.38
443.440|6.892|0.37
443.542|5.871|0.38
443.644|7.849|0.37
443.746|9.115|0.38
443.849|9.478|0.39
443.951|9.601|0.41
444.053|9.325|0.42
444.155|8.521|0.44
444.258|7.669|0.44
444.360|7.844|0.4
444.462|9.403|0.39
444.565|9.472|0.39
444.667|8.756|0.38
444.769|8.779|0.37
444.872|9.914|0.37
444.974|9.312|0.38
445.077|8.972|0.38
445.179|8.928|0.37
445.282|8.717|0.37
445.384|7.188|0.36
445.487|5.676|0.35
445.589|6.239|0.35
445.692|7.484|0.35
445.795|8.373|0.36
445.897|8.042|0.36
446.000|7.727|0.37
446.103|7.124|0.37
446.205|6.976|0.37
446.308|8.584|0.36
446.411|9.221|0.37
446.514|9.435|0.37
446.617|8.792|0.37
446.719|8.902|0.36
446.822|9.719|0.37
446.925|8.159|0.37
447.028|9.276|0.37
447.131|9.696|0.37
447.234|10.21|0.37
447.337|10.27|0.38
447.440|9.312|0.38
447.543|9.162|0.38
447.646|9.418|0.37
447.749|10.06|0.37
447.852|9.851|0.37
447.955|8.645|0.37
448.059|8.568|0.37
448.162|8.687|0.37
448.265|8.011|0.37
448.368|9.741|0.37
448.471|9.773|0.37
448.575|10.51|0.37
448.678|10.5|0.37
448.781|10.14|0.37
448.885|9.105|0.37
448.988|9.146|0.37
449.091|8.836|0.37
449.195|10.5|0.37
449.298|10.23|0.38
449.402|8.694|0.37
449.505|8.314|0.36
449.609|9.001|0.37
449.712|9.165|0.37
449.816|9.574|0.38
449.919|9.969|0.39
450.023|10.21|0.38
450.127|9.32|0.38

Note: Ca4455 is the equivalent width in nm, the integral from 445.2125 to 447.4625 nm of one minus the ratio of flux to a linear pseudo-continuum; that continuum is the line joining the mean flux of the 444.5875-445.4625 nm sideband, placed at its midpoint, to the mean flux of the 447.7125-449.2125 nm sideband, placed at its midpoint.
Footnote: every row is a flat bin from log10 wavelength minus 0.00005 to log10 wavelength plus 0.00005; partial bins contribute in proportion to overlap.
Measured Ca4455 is 0.15 nm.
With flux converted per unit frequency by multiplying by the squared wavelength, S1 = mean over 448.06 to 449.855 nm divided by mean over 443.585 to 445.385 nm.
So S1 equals 1.1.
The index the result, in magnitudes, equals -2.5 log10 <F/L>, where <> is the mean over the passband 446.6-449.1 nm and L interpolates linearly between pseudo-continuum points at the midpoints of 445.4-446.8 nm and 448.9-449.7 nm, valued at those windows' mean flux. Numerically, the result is -0.09 mag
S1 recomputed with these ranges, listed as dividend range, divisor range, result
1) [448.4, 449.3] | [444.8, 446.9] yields 1.21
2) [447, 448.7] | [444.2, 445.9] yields 1.16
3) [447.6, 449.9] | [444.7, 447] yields 1.15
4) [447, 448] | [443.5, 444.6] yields 1.14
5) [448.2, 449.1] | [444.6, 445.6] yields 1.16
